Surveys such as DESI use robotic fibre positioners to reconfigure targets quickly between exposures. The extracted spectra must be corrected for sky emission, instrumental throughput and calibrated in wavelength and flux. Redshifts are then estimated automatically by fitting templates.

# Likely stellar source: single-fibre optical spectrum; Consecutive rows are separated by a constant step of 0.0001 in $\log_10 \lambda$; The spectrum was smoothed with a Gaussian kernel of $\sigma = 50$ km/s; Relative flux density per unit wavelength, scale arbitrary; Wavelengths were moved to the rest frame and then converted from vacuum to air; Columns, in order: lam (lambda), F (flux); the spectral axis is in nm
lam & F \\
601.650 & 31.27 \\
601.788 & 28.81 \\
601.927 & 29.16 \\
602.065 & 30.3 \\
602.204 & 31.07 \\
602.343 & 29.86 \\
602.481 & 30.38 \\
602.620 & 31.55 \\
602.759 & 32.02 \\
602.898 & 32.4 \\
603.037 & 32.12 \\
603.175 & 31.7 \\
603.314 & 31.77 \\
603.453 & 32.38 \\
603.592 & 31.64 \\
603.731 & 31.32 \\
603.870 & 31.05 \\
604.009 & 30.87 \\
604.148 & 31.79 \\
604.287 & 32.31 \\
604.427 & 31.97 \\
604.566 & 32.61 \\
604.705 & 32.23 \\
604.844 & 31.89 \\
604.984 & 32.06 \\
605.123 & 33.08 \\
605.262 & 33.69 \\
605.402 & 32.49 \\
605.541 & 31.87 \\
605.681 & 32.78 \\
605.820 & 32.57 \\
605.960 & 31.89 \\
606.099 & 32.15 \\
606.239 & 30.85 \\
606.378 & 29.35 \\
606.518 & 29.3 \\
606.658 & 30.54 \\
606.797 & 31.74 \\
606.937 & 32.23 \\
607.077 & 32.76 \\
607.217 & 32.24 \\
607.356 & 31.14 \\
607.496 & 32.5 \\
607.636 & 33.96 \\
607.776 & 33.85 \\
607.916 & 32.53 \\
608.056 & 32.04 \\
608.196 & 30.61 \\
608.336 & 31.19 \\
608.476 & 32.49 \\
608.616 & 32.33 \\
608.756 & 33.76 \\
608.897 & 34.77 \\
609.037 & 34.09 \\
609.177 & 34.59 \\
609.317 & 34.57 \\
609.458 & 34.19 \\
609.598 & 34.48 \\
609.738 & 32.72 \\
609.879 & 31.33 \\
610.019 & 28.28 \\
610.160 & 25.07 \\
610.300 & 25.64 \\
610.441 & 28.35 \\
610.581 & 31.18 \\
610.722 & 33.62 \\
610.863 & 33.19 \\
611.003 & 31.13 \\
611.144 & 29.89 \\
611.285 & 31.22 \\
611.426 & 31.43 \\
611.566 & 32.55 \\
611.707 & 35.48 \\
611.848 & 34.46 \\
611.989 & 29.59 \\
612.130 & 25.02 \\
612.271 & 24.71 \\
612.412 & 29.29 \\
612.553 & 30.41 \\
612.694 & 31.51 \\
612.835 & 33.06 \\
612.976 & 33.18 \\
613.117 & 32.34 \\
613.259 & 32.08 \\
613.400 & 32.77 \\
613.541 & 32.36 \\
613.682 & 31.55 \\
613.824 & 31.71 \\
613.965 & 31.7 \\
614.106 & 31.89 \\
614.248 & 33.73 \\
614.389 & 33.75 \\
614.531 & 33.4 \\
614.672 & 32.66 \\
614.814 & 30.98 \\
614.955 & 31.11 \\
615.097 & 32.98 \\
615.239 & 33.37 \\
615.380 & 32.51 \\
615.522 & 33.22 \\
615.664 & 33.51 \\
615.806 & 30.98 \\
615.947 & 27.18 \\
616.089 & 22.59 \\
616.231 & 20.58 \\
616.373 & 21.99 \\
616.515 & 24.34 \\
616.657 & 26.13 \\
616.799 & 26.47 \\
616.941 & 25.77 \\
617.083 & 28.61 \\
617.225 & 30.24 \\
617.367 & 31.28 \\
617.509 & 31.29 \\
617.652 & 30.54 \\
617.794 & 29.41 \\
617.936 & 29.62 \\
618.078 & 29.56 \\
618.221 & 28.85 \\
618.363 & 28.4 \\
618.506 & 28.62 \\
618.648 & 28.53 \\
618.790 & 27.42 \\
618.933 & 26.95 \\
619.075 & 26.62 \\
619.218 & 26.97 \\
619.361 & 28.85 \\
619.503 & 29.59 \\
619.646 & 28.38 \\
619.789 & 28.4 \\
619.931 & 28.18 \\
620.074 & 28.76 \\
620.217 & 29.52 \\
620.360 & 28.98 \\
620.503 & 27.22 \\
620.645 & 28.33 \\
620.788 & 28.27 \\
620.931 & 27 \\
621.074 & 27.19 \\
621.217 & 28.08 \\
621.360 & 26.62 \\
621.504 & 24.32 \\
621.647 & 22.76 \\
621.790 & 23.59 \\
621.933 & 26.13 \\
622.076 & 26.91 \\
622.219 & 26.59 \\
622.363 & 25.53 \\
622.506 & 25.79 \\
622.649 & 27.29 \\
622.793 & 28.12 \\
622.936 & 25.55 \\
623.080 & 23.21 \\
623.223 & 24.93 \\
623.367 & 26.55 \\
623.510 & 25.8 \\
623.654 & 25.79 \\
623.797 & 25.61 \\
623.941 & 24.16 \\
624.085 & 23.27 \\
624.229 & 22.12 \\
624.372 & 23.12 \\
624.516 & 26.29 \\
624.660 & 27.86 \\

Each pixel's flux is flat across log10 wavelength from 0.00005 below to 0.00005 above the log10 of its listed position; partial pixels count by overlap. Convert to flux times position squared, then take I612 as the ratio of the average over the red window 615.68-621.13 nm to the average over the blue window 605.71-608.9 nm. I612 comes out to 0.90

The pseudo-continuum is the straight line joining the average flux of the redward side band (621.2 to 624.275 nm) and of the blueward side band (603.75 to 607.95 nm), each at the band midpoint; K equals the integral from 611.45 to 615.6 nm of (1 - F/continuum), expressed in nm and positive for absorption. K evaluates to -0.41 nm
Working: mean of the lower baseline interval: 32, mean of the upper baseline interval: 25.4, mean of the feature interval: 31.8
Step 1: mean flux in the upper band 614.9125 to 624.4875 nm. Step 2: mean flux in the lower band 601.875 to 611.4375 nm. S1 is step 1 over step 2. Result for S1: 0.9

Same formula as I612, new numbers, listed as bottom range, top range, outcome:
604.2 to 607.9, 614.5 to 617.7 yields 0.94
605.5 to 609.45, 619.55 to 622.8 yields 0.87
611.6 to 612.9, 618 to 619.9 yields 0.95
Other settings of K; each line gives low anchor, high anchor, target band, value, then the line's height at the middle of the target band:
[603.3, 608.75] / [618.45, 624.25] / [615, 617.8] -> -0.026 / 28.4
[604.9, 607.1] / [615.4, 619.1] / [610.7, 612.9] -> -0.079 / 29.9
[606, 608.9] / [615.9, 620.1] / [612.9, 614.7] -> -0.195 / 29.4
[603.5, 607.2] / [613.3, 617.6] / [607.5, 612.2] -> -0.120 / 31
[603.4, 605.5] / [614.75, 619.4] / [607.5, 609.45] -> -0.136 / 31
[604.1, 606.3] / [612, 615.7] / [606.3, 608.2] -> 0.019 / 32.1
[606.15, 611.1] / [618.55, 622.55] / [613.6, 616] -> -0.225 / 29.4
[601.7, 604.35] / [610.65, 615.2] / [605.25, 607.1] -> -0.017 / 31.4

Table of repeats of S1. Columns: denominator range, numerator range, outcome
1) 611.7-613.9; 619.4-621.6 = 0.90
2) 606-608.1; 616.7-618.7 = 0.91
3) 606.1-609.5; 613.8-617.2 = 0.91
